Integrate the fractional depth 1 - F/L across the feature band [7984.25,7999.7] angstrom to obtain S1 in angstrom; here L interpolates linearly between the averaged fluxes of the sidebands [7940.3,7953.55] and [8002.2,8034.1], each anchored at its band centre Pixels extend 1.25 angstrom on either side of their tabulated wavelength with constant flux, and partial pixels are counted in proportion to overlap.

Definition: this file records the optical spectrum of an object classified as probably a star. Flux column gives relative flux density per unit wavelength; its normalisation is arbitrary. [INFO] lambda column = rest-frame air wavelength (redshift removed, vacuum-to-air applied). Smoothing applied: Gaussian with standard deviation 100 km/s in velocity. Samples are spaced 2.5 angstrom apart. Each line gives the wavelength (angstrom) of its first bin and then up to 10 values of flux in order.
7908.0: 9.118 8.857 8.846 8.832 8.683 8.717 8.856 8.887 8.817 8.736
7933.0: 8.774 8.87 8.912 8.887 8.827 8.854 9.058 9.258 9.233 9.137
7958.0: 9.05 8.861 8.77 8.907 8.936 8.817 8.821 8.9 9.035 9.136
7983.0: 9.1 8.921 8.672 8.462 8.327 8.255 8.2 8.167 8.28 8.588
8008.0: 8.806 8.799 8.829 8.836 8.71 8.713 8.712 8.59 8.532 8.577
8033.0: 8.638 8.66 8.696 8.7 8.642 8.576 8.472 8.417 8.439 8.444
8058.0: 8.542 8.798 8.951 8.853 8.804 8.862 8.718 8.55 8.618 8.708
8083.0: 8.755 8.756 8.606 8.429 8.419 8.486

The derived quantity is 0.6 angstrom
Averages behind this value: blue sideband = 9.02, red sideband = 8.67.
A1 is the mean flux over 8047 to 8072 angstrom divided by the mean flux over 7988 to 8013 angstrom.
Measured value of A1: 1.02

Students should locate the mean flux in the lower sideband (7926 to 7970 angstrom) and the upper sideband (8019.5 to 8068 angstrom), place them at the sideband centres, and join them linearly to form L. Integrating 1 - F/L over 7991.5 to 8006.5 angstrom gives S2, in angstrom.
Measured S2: 0.8 angstrom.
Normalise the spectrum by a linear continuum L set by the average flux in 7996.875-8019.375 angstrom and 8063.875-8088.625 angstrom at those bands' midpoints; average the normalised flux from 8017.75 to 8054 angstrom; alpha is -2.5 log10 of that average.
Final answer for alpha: 0.00 mag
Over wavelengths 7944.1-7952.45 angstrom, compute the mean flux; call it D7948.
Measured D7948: 9.07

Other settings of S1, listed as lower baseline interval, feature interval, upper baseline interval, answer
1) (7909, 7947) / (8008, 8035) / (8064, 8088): 0.21 angstrom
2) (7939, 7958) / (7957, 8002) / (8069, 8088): 1.11 angstrom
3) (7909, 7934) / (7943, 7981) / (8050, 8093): -0.92 angstrom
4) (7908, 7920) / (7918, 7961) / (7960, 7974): -0.38 angstrom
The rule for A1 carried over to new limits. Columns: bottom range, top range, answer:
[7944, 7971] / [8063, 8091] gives 0.97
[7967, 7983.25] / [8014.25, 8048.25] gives 0.97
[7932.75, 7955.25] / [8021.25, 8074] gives 0.96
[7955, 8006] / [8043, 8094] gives 0.99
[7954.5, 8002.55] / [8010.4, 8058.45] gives 0.99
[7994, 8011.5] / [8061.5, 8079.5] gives 1.04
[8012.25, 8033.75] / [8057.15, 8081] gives 1.01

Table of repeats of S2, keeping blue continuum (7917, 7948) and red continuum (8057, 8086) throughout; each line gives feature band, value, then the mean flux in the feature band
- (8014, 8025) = 0.1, 8.73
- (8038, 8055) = 0.4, 8.55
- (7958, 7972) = -0.1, 8.87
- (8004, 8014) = 0.0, 8.74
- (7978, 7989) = -0.2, 8.97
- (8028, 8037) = 0.2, 8.61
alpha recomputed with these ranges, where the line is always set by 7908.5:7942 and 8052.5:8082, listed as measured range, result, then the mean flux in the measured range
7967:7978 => -0.01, 8.89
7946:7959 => -0.04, 9.13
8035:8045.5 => 0.01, 8.66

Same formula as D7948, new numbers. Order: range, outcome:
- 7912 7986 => 8.91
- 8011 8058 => 8.62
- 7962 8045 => 8.69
